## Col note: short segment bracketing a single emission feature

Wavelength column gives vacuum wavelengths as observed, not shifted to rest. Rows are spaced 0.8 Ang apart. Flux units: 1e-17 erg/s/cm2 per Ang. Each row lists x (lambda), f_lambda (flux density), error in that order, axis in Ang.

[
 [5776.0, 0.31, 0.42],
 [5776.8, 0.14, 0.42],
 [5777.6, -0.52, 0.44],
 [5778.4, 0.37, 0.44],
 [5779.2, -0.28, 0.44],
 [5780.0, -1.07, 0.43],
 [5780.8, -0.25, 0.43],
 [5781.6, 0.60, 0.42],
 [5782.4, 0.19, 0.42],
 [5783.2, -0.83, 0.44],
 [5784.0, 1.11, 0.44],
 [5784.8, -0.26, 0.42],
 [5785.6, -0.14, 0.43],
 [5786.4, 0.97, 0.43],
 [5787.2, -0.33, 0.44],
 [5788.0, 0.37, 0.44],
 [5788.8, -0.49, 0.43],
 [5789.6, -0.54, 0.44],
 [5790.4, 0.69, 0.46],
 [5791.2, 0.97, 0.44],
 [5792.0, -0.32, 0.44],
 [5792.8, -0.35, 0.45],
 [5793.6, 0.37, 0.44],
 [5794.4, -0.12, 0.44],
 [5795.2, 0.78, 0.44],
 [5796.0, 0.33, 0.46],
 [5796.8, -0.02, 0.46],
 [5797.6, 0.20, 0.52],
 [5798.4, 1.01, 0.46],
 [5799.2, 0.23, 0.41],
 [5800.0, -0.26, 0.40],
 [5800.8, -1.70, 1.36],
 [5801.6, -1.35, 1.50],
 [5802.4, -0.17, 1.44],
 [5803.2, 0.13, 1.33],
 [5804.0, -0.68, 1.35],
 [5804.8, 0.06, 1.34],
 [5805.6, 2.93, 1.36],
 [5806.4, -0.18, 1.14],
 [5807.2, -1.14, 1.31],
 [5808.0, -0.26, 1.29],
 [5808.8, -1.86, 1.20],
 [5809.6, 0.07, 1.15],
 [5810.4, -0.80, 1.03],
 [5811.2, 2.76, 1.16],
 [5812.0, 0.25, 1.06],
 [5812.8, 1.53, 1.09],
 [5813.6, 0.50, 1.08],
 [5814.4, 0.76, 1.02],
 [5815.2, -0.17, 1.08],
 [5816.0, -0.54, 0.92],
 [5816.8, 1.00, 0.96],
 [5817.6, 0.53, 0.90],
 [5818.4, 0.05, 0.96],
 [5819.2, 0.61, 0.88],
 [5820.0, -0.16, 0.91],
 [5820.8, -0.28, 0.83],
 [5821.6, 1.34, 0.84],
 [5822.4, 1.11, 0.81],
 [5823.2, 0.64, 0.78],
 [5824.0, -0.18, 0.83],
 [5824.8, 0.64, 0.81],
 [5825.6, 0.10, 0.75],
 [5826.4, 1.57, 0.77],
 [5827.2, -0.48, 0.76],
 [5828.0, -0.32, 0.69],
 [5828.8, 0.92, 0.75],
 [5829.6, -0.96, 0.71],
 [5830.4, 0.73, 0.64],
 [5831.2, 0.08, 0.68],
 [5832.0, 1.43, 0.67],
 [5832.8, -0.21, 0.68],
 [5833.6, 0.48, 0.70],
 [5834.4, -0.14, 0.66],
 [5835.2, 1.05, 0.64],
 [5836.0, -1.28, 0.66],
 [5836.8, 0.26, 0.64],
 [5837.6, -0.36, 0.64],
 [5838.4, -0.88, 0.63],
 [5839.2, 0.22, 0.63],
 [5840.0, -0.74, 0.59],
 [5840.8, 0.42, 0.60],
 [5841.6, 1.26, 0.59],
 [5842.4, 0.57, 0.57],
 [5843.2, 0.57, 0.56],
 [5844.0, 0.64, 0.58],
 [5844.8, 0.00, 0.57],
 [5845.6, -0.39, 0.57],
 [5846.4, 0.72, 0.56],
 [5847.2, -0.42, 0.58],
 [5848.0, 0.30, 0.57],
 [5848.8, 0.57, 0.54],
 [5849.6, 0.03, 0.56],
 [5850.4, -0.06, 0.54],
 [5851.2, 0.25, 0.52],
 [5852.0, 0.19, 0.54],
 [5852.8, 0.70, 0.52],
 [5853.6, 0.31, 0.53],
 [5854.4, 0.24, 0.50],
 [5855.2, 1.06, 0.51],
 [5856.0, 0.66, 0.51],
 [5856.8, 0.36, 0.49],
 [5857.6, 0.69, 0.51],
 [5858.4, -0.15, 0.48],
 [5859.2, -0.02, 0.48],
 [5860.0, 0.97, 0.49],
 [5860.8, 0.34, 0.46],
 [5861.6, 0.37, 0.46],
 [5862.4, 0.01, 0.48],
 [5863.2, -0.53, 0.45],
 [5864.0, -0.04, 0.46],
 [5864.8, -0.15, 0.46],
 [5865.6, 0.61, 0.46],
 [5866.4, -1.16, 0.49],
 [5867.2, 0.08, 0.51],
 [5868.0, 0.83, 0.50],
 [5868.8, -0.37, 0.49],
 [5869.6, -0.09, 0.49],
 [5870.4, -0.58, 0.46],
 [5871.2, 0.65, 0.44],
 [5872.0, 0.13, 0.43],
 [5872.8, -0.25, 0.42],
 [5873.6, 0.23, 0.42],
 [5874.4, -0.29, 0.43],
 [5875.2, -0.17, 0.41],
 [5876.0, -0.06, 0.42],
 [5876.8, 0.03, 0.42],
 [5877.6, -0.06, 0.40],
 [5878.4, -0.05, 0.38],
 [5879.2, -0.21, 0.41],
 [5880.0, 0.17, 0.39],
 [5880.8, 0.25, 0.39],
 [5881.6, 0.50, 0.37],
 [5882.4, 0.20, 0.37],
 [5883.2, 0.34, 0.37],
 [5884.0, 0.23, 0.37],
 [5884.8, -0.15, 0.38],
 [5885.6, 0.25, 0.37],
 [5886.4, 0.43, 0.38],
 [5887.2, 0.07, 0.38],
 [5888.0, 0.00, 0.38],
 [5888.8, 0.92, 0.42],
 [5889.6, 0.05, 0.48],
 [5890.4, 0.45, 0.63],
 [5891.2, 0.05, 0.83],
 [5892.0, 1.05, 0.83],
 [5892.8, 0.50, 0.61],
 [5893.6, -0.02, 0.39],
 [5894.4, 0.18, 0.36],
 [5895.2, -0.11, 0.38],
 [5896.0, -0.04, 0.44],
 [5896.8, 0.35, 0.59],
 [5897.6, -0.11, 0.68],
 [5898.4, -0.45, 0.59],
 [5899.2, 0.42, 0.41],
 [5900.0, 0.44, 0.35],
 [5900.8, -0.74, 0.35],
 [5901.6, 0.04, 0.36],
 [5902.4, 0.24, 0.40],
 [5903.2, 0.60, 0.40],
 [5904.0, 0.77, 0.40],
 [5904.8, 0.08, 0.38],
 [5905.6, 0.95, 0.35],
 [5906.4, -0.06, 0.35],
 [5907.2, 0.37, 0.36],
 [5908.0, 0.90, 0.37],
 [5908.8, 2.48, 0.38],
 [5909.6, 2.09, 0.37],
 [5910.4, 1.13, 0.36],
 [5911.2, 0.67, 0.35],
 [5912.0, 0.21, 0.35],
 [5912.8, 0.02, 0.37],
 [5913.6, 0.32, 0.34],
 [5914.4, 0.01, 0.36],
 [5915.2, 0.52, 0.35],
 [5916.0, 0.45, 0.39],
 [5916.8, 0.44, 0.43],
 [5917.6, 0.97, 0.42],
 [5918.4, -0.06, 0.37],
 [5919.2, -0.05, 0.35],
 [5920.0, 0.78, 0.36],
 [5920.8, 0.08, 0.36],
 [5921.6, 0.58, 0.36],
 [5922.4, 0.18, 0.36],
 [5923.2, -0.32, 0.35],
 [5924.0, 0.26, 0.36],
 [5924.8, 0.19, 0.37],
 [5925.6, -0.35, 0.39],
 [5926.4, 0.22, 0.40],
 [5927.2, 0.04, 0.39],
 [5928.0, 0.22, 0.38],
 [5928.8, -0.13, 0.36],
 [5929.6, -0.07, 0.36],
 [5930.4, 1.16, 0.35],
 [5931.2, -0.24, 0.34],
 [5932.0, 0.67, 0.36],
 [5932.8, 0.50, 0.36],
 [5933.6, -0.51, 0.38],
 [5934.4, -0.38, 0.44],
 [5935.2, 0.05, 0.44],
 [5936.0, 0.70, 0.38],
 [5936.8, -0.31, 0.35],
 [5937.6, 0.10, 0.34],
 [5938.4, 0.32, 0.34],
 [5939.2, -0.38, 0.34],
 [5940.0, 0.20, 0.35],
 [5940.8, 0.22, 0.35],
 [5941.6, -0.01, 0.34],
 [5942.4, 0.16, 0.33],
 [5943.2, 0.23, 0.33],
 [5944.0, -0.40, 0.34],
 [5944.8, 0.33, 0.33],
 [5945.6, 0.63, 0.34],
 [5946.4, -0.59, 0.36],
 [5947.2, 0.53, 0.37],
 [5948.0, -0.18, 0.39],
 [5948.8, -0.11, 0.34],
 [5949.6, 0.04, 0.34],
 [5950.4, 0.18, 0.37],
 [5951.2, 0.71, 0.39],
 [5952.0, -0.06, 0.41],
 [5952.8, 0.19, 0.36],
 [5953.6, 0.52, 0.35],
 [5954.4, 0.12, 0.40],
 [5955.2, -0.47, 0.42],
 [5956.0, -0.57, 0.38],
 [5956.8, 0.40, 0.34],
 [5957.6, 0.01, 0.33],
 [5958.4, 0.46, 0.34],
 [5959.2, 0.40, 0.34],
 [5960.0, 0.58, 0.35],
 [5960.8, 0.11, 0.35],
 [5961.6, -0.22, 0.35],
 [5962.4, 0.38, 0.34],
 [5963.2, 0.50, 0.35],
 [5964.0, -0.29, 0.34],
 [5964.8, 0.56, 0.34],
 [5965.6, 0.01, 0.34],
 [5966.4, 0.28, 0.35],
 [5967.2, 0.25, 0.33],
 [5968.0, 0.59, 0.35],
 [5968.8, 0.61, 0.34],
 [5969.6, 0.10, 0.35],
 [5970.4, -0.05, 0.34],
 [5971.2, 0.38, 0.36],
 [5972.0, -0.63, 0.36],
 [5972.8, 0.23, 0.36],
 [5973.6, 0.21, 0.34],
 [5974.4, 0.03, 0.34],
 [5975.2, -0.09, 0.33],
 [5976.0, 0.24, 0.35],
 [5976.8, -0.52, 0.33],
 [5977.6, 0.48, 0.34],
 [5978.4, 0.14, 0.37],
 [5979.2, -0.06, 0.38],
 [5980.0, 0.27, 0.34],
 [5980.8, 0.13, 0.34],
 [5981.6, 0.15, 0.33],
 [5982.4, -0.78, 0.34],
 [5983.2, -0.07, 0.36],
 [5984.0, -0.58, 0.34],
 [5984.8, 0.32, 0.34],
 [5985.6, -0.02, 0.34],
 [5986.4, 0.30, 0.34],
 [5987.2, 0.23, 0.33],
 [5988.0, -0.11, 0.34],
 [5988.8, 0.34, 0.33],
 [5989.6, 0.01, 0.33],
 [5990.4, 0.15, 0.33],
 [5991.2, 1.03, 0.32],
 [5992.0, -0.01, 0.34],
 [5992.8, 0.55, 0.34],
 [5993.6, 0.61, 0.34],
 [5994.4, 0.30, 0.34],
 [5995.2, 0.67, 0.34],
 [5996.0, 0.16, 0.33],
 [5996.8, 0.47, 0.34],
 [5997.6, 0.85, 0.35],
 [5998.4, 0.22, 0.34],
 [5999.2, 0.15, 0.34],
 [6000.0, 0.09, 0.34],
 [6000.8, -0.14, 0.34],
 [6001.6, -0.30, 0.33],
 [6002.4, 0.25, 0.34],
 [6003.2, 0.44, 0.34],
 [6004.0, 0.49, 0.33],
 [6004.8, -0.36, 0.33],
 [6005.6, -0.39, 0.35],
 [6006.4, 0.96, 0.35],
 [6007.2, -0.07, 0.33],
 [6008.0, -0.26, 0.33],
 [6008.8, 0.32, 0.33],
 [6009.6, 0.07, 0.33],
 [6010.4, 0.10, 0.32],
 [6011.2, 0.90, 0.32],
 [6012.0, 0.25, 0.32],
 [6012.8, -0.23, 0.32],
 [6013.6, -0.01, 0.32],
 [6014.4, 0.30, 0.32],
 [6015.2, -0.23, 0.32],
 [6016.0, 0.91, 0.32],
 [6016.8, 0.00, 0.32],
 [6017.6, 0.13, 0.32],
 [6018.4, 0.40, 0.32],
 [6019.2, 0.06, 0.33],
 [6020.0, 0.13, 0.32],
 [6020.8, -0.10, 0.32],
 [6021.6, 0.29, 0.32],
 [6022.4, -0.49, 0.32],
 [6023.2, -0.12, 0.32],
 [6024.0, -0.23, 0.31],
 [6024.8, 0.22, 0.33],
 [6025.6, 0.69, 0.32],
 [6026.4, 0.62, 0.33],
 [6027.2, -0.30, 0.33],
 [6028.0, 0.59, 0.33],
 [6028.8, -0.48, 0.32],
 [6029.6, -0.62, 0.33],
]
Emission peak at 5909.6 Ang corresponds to [O III] 5007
